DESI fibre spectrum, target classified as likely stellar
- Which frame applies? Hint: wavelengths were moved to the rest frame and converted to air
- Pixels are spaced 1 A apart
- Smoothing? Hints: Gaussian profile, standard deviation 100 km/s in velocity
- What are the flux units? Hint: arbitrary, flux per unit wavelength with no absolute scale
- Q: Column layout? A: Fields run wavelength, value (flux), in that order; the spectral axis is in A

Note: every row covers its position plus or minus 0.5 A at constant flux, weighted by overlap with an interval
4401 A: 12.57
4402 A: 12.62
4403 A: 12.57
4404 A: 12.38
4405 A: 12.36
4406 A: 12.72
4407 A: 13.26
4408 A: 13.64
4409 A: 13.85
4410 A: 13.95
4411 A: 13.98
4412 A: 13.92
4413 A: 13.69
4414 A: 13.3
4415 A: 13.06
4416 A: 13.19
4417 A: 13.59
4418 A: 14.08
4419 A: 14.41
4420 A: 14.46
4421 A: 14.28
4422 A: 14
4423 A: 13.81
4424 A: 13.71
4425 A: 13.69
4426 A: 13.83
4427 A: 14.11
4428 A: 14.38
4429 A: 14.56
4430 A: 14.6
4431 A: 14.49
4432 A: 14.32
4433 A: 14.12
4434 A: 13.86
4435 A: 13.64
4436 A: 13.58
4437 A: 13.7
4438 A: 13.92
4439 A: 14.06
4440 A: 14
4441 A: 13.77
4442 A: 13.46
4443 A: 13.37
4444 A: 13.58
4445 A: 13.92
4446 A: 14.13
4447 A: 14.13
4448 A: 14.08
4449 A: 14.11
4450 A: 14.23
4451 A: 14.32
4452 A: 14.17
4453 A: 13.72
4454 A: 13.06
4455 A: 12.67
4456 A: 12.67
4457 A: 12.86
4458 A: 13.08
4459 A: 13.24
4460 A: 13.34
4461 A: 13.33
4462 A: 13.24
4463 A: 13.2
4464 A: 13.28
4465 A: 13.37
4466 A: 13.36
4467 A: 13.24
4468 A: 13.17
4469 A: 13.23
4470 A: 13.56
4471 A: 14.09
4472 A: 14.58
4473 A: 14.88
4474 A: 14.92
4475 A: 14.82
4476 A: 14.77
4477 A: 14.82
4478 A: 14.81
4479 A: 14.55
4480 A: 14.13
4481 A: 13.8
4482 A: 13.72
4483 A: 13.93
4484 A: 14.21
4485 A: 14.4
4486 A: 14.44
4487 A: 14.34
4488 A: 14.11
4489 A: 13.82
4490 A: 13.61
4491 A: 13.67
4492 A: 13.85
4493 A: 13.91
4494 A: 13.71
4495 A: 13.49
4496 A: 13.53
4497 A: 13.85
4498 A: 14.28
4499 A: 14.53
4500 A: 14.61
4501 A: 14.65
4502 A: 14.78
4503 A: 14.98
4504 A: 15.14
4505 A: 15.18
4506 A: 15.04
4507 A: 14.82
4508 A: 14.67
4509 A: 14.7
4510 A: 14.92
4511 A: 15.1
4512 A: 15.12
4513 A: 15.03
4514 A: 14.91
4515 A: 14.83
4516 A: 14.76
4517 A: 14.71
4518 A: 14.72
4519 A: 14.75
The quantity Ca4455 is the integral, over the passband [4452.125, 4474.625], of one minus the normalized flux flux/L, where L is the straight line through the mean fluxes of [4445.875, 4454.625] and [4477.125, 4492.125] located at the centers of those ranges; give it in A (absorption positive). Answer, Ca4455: 0.9 A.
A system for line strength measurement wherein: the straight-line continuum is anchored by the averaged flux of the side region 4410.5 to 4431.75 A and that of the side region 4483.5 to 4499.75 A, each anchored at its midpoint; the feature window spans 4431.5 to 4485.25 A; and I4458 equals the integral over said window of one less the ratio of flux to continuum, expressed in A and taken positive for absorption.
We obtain 0.61 A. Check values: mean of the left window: 14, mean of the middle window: 13.8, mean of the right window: 14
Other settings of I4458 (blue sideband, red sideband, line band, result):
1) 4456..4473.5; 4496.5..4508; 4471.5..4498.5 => -0.1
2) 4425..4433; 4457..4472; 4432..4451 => 0.1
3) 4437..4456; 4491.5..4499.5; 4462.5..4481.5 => -0.3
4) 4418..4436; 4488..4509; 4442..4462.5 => 0.9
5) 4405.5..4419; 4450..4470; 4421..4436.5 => -0.6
